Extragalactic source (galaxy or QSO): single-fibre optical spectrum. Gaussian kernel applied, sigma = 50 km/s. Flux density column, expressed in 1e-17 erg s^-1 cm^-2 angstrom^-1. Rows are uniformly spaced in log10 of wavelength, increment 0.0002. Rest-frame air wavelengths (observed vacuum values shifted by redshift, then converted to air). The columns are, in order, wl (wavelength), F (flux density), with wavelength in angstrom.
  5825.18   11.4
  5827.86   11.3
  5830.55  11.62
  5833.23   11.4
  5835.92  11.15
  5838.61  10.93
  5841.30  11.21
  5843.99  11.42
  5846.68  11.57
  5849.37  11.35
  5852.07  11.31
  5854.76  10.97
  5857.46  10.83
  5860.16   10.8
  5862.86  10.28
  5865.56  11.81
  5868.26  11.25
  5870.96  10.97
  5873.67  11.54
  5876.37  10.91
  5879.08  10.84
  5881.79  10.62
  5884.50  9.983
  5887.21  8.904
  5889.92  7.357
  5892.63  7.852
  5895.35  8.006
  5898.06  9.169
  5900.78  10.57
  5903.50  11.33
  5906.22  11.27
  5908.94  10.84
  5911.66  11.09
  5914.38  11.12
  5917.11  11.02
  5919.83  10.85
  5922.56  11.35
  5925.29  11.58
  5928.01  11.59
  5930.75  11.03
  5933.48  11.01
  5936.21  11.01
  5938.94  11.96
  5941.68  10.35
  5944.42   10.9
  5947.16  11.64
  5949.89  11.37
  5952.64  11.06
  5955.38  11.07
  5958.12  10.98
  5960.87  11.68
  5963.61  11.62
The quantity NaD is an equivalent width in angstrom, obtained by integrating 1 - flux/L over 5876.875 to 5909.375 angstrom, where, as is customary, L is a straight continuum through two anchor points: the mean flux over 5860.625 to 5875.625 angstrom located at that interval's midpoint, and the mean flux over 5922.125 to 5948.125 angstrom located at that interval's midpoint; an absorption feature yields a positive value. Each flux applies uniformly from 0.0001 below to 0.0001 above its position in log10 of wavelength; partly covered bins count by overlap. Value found 4.2 angstrom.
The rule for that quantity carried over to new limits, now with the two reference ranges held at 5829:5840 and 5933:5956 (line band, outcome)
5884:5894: 2.5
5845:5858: 0.0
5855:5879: 0.4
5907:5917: 0.1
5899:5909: 0.2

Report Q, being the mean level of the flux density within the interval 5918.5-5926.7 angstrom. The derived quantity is 11.3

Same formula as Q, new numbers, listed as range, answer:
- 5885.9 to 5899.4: 8.26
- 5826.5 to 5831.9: 11.5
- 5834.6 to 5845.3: 11.2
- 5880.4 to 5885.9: 10.3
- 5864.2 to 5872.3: 11.4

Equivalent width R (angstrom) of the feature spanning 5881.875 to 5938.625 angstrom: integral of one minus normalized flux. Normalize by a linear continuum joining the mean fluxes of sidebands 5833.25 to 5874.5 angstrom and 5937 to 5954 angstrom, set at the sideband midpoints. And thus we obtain 4.07 angstrom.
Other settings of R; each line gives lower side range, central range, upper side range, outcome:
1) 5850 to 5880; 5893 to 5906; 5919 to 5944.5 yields 1.6 angstrom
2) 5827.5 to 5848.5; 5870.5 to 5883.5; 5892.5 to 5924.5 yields -0.1 angstrom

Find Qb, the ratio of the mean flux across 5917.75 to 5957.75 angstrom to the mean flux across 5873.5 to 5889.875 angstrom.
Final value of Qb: 1.10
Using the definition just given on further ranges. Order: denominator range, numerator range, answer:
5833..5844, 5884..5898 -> 0.75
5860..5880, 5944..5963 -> 1.02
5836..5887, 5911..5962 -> 1.02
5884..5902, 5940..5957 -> 1.26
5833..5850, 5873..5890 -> 0.90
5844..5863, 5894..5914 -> 0.93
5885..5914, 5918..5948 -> 1.15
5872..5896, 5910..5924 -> 1.15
